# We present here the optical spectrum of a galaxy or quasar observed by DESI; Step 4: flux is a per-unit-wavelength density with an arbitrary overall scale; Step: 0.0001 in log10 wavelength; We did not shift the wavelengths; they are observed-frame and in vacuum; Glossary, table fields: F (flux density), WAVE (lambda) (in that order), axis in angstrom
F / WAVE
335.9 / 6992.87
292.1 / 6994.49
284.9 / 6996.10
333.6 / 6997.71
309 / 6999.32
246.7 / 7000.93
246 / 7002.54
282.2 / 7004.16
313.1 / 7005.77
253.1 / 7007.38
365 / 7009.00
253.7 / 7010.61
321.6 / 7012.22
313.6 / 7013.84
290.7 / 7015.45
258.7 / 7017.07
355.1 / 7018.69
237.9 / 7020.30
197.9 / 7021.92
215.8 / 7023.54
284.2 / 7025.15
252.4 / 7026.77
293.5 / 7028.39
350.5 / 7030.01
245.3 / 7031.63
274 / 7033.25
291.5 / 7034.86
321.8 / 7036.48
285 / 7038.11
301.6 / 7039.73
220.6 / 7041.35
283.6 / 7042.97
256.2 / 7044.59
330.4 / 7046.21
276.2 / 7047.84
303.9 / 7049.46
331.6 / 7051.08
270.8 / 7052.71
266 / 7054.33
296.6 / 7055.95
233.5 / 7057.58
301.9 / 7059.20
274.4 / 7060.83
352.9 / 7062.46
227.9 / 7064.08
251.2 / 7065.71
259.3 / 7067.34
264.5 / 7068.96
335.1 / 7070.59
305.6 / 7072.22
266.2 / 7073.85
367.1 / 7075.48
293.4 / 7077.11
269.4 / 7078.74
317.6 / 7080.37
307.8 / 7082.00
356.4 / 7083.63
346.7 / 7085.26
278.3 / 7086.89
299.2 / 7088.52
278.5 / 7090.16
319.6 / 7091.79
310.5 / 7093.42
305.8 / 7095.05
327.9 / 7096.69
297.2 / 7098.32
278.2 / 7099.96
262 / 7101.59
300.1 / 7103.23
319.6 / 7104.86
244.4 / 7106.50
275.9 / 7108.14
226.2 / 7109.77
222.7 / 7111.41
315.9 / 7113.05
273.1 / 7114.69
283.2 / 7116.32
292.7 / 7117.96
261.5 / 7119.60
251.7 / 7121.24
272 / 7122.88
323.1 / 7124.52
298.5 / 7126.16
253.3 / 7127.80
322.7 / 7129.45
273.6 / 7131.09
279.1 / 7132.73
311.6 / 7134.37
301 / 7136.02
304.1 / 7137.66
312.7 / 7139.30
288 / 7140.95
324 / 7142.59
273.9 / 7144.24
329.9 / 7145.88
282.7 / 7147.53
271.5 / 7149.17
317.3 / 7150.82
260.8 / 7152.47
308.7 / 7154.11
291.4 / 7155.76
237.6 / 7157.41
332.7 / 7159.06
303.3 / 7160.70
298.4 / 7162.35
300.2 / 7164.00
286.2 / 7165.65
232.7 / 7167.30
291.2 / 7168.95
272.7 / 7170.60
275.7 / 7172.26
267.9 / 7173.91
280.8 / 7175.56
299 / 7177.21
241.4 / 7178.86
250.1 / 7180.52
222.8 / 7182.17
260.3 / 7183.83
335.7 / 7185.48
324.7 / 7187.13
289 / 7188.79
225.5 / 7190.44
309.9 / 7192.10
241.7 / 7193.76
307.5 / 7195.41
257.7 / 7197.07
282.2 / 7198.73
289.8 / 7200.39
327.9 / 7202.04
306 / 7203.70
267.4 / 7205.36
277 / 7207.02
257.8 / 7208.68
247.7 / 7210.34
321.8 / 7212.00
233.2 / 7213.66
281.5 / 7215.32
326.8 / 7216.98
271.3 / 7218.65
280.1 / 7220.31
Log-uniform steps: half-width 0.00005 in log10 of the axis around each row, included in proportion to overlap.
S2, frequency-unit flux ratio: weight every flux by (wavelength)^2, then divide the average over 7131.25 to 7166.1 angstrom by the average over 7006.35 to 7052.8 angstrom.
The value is 1.08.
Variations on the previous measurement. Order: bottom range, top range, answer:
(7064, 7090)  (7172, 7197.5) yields 0.95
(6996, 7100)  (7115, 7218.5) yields 1.01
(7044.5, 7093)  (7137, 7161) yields 1.02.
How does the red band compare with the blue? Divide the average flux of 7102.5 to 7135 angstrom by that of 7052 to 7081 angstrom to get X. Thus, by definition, 0.98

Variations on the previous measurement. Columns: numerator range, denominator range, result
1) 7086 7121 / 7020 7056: 1.02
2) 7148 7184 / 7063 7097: 0.93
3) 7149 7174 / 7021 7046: 1.04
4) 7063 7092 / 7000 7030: 1.07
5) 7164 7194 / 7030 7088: 0.94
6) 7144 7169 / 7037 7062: 1.02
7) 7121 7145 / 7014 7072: 1.05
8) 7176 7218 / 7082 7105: 0.91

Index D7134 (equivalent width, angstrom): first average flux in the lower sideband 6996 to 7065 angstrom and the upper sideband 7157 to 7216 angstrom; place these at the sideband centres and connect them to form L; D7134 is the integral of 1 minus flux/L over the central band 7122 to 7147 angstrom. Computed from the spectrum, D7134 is -1.5 angstrom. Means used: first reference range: 284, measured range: 297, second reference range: 279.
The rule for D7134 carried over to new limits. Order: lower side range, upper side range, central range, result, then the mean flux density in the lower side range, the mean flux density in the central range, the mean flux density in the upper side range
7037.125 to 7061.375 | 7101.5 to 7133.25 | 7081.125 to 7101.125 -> -2.0 angstrom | 282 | 308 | 278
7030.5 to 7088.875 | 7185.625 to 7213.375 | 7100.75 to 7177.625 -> 0.4 angstrom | 291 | 285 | 284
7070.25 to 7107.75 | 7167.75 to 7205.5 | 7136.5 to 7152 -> -0.5 angstrom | 303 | 300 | 279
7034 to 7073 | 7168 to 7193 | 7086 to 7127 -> -0.5 angstrom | 285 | 285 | 276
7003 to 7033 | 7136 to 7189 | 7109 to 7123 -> 0.9 angstrom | 282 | 266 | 287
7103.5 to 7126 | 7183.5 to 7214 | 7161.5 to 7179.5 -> 0.2 angstrom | 275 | 277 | 283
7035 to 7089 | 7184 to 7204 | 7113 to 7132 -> 0.5 angstrom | 292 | 284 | 290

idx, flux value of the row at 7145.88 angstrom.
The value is 329.9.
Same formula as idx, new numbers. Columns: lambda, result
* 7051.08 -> 331.6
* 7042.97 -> 283.6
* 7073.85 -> 266.2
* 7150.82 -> 317.3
